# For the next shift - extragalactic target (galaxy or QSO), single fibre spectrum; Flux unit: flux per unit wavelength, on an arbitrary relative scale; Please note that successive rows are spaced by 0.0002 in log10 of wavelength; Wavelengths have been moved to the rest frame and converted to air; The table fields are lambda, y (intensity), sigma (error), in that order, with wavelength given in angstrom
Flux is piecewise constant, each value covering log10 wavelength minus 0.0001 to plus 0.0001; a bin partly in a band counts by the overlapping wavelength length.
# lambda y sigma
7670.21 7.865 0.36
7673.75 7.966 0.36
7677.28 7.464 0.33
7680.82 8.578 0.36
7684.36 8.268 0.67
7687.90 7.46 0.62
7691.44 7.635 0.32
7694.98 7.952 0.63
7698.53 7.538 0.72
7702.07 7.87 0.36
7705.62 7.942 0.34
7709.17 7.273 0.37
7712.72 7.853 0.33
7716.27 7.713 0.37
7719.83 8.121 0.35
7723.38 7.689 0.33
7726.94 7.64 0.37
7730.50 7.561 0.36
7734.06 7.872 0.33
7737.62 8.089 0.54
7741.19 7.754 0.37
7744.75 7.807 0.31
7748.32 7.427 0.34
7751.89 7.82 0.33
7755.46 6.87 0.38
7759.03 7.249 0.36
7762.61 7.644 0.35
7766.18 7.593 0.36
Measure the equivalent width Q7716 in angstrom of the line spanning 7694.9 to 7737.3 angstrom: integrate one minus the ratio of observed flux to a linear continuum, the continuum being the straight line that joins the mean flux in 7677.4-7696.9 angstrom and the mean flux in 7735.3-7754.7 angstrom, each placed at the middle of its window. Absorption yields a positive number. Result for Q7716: 0.4 angstrom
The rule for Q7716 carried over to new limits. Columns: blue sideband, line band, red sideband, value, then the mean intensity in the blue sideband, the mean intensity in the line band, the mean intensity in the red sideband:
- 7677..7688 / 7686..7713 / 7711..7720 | 0.94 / 8.08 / 7.68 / 7.85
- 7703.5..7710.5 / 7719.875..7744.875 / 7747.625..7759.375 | -1.06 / 7.64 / 7.8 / 7.35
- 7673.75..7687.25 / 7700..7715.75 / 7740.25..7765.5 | 0.21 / 8.03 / 7.73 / 7.51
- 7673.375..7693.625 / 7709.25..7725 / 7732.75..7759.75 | -0.08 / 7.89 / 7.79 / 7.62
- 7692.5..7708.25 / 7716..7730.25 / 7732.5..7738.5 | 0.24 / 7.79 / 7.77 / 7.97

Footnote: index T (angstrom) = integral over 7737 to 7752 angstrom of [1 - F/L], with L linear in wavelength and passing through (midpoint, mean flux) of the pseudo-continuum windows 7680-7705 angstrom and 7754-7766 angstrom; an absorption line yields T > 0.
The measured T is -0.62 angstrom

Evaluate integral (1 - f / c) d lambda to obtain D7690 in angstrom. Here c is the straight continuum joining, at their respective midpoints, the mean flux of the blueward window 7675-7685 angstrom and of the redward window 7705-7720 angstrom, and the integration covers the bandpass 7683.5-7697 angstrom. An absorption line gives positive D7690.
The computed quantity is 0.3 angstrom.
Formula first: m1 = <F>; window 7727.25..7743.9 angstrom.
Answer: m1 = 7.8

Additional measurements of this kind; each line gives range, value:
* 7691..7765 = 7.68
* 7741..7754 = 7.68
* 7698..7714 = 7.7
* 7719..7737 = 7.78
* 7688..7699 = 7.69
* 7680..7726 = 7.82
